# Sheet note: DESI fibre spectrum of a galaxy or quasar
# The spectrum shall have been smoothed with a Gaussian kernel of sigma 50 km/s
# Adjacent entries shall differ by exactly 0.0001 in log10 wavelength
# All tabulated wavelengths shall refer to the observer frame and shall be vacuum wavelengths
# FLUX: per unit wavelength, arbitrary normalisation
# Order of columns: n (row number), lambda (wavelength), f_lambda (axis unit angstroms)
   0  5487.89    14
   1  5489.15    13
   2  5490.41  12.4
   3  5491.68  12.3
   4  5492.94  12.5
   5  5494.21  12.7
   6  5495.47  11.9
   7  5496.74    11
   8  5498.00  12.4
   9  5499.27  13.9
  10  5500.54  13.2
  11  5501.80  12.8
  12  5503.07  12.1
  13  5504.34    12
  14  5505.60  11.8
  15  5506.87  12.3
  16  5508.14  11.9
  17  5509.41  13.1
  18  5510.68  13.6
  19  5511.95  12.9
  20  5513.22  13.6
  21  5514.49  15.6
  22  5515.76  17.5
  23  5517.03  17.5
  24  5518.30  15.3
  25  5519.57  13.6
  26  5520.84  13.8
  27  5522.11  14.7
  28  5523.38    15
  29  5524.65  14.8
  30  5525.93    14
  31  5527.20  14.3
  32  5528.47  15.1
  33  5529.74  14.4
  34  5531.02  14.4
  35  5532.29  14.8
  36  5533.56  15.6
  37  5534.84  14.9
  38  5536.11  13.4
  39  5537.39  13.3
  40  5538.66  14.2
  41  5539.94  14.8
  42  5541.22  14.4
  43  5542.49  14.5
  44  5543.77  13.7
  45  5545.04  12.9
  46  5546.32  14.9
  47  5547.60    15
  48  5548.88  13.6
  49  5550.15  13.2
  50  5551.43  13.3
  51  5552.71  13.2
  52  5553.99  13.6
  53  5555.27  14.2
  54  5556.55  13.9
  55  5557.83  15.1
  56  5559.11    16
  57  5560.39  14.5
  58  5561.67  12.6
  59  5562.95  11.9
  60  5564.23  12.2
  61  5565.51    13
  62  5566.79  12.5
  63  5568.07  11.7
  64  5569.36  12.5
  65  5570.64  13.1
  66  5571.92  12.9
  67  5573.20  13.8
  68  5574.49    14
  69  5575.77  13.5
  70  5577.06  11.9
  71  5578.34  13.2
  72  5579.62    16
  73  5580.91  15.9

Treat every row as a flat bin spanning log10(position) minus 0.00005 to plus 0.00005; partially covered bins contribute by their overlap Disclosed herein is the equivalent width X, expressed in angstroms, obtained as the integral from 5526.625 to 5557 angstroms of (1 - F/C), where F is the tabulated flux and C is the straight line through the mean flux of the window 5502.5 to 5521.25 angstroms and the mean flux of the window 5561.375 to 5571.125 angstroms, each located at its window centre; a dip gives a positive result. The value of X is -2.60 angstroms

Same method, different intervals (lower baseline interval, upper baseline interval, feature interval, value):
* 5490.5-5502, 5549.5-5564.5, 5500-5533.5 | -2.92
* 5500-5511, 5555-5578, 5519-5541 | -2.76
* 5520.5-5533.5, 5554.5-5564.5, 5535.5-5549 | 0.16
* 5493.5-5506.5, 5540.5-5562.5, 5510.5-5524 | -2.03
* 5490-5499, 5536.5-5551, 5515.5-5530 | -1.86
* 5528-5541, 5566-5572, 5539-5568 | -0.73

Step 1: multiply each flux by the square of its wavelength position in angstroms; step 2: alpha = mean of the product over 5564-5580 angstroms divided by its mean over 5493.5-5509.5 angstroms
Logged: 1.1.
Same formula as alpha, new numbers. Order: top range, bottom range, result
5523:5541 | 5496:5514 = 1.16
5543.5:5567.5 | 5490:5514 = 1.11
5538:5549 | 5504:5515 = 1.11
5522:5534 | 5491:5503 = 1.19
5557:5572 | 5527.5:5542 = 0.92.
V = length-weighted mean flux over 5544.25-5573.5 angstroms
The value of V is 13.5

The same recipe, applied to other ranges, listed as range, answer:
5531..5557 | 14.1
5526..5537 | 14.6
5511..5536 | 14.8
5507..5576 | 14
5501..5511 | 12.4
